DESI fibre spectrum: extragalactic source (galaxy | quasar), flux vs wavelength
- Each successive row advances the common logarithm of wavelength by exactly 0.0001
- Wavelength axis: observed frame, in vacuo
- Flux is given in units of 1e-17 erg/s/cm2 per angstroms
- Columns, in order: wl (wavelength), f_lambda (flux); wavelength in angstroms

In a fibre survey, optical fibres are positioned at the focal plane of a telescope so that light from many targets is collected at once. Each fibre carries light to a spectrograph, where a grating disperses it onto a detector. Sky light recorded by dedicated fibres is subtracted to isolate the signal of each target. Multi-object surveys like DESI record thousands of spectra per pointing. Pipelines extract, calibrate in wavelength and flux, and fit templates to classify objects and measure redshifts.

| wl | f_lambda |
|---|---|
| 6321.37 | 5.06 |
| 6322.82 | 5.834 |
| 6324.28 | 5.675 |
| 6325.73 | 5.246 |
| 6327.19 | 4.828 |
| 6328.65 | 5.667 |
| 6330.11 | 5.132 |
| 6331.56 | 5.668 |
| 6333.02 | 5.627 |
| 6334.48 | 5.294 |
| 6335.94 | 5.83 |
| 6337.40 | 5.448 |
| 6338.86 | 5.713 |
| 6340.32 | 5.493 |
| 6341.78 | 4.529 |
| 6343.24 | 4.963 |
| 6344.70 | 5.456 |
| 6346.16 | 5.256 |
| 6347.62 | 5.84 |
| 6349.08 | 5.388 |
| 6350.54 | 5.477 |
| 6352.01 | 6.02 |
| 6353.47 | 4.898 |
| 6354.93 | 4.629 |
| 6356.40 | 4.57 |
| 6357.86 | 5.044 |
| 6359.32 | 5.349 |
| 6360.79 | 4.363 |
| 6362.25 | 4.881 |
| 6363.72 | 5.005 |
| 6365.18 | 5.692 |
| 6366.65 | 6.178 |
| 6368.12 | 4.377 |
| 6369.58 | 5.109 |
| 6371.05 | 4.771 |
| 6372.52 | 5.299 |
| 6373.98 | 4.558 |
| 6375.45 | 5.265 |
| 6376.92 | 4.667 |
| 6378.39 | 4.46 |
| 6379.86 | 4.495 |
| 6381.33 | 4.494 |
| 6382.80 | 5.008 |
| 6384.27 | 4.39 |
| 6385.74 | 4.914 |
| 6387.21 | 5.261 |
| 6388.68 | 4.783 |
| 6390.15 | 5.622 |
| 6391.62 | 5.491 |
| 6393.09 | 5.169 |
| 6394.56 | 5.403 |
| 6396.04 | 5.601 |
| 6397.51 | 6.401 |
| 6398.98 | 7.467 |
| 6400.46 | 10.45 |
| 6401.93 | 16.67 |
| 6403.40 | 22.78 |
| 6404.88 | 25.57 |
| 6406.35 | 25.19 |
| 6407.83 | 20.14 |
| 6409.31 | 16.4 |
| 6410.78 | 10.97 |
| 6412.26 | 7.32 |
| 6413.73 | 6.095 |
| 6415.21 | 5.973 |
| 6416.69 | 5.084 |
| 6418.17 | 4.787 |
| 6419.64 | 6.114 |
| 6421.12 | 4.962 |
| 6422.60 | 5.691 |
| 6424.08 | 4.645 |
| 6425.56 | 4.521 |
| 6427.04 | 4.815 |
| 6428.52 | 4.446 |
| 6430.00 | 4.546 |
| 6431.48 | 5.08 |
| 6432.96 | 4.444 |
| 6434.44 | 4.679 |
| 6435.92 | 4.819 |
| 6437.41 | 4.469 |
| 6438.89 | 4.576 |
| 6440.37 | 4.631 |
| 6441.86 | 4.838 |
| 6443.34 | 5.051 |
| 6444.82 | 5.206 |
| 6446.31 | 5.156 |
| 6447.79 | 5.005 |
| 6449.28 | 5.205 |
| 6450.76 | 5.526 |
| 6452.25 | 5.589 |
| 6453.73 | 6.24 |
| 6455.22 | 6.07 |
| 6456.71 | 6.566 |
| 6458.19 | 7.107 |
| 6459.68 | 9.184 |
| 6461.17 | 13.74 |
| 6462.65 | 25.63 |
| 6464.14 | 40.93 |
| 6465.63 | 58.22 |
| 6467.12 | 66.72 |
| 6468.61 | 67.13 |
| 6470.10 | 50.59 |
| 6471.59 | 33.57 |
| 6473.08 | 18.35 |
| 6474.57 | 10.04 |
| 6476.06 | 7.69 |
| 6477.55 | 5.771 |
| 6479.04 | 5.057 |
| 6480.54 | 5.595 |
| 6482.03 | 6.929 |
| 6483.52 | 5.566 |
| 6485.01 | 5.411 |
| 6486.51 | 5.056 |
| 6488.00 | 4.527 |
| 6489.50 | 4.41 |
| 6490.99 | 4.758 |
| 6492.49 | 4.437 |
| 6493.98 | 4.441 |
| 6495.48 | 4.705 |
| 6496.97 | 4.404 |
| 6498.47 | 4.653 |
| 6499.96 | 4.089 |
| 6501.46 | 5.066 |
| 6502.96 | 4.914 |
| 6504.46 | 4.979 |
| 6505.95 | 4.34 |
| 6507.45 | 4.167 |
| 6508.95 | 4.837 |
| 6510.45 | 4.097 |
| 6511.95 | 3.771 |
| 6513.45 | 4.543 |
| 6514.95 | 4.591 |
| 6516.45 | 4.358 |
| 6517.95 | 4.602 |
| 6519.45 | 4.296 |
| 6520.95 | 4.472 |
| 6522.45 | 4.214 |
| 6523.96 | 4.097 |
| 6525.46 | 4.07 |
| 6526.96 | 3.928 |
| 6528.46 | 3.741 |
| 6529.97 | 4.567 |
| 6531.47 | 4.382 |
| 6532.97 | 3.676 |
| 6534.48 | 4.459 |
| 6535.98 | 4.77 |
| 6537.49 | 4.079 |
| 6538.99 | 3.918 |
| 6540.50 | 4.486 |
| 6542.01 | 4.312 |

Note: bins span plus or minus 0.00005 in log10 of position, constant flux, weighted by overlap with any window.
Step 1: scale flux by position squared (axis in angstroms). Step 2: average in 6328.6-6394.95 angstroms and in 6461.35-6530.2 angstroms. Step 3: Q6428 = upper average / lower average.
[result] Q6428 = 2.40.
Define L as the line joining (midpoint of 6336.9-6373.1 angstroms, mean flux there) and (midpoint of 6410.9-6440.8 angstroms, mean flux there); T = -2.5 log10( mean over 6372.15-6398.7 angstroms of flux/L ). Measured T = 0.018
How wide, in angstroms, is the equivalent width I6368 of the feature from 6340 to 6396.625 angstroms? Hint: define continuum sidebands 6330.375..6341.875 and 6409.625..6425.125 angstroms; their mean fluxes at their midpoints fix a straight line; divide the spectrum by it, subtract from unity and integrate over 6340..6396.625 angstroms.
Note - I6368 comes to 7.5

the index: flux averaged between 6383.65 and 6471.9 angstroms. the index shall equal 12.3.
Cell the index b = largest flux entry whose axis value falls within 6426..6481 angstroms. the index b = 67.13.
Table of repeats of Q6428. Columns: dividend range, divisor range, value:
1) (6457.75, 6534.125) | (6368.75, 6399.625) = 2.27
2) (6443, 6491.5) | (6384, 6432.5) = 1.88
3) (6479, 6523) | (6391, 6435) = 0.54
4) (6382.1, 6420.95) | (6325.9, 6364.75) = 1.85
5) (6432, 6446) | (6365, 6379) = 0.97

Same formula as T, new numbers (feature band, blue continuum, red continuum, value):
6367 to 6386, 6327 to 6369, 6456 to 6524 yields 0.36 mag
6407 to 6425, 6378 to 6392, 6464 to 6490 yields 0.22 mag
